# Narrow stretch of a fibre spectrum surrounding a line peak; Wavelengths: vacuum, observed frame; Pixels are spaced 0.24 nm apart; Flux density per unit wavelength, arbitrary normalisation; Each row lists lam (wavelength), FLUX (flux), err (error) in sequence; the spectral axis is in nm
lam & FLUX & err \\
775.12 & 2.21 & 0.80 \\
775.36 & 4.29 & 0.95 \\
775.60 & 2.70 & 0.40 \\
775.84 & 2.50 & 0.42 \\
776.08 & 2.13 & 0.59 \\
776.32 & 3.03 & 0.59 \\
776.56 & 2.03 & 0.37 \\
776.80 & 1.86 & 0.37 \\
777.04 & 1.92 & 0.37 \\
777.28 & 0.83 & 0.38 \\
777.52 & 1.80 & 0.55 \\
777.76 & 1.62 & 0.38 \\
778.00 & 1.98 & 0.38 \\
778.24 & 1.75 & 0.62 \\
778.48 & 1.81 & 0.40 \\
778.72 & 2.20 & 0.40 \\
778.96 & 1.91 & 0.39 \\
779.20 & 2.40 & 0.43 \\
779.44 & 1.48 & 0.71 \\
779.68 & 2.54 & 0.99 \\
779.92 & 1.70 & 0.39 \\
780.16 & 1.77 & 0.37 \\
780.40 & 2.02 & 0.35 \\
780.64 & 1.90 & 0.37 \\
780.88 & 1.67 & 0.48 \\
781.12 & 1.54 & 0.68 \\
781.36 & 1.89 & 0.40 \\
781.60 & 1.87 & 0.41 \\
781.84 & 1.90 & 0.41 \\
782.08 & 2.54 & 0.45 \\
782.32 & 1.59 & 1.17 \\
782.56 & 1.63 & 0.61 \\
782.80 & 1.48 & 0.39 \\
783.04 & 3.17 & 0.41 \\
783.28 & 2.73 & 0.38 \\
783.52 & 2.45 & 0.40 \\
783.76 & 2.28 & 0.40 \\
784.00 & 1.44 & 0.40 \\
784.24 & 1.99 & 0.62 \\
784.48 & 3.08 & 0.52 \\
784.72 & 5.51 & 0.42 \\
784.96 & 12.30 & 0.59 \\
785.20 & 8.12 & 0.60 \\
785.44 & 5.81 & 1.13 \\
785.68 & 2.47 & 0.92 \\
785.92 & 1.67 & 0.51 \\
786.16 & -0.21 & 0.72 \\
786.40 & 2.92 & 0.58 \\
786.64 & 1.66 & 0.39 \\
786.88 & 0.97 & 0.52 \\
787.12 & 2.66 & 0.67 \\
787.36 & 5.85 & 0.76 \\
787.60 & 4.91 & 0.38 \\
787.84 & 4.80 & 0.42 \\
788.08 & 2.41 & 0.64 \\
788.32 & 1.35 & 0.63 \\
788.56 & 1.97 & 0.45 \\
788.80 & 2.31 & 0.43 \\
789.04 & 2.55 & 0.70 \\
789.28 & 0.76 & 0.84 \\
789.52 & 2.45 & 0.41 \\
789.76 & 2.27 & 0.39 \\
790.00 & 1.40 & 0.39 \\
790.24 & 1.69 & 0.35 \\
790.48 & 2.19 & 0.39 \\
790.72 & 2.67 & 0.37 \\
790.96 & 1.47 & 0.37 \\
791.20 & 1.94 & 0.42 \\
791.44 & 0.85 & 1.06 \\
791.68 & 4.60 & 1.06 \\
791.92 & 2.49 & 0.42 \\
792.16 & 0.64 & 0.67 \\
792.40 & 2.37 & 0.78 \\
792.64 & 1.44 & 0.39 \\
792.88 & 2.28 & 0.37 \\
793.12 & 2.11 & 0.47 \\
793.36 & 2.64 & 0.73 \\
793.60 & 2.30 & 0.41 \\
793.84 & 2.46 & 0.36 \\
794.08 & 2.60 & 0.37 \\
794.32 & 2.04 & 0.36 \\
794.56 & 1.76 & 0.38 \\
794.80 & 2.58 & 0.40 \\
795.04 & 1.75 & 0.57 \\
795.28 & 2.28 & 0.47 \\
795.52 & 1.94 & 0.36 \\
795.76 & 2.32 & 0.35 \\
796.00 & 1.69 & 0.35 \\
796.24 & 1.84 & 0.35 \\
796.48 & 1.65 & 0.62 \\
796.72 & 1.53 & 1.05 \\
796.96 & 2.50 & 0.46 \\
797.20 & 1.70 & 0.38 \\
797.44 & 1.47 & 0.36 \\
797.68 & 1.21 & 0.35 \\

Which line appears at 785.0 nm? H-alpha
